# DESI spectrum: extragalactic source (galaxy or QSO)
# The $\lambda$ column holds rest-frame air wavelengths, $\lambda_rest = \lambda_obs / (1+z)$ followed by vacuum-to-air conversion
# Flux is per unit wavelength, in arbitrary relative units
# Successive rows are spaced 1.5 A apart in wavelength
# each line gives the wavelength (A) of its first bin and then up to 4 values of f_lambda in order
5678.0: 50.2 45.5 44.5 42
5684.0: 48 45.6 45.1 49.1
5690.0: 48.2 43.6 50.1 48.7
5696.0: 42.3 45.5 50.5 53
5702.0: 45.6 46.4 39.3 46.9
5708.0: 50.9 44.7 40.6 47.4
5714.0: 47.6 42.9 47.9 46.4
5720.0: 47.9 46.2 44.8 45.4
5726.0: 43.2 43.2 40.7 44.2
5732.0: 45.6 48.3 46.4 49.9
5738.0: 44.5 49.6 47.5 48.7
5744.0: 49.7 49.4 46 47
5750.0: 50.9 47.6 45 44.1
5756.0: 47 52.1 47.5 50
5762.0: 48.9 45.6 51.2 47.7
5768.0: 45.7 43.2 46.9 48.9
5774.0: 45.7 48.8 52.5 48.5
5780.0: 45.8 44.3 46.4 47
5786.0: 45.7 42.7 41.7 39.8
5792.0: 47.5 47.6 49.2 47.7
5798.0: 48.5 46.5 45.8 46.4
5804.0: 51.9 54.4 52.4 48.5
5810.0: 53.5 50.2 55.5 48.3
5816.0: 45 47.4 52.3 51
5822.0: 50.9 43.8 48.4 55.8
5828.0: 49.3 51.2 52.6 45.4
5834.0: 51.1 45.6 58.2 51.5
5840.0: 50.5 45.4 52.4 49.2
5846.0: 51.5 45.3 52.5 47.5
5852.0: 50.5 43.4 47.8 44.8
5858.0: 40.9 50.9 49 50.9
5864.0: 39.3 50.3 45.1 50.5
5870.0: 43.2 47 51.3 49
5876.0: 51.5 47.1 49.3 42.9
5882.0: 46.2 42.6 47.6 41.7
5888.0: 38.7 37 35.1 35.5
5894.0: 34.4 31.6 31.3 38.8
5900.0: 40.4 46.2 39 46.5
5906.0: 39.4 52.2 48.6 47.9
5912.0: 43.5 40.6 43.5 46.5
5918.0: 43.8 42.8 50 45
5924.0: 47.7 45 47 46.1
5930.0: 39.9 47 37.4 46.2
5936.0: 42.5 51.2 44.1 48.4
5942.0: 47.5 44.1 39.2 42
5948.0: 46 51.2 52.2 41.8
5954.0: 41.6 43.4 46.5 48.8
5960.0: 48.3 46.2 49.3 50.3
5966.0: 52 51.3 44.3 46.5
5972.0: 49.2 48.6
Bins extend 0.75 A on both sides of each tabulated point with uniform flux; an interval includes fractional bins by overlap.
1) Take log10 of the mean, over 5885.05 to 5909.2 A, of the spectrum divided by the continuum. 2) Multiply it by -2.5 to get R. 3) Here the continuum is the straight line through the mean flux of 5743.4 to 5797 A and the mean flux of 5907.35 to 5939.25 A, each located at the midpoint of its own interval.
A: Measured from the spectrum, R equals 0.15 mag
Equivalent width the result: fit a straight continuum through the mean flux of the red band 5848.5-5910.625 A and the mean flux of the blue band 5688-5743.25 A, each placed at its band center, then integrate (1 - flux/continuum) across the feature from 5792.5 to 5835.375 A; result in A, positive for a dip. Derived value -4.2 A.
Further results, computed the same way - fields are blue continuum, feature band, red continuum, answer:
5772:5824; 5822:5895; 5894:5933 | -2.0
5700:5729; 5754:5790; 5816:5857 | 0.3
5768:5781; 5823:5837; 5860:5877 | -0.6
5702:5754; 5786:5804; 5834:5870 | 0.5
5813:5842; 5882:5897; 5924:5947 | 2.7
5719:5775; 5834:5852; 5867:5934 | -2.1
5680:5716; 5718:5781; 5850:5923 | -2.0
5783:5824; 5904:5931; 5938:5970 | 1.0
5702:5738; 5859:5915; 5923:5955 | 1.8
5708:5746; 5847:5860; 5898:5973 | -0.3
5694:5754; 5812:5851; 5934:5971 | -2.9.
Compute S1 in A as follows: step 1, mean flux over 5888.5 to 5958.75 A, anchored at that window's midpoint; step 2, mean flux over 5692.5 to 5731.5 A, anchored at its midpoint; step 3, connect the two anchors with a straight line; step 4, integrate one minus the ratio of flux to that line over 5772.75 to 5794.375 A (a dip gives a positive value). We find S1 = -0.5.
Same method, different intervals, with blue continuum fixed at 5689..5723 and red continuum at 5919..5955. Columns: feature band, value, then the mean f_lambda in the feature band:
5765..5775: -0.1 A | 46.8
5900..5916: 0.3 A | 44.6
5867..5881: -0.7 A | 47.9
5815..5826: -0.6 A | 48.6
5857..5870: -0.3 A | 46.8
